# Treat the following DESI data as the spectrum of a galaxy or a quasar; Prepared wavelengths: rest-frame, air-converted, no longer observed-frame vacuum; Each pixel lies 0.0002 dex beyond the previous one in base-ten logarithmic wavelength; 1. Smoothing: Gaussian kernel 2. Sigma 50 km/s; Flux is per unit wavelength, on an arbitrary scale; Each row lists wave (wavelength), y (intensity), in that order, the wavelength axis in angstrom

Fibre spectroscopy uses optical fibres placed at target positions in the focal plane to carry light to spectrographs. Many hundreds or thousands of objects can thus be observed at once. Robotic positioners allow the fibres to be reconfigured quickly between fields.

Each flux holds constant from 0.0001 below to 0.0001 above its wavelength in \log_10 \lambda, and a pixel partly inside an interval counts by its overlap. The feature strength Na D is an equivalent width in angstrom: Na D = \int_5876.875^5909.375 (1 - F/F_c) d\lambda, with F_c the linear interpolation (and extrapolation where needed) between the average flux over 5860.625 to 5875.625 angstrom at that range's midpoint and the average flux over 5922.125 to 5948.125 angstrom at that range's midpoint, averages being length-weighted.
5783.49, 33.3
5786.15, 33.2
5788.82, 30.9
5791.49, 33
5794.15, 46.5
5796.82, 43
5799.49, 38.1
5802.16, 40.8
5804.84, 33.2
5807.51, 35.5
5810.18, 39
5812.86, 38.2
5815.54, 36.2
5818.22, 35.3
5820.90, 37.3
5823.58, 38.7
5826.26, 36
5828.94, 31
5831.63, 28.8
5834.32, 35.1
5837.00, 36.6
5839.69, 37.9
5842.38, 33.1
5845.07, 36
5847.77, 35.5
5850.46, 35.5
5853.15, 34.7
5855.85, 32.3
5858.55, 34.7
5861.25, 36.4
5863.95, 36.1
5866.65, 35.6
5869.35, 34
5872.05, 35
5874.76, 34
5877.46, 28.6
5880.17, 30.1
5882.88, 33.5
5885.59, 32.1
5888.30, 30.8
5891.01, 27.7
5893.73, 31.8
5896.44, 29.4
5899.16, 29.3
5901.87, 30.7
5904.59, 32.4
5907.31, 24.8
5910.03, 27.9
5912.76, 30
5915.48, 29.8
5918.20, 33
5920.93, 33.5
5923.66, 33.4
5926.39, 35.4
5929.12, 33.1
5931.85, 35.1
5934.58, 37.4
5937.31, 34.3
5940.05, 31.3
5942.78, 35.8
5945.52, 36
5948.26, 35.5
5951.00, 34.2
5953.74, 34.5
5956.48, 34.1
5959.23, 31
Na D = 4.6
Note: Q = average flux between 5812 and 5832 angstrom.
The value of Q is 35.4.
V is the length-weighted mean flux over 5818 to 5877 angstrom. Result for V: 34.9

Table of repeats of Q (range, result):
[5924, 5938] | 35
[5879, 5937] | 31.5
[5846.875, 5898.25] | 33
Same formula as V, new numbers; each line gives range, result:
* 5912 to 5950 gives 33.9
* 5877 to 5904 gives 30.5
